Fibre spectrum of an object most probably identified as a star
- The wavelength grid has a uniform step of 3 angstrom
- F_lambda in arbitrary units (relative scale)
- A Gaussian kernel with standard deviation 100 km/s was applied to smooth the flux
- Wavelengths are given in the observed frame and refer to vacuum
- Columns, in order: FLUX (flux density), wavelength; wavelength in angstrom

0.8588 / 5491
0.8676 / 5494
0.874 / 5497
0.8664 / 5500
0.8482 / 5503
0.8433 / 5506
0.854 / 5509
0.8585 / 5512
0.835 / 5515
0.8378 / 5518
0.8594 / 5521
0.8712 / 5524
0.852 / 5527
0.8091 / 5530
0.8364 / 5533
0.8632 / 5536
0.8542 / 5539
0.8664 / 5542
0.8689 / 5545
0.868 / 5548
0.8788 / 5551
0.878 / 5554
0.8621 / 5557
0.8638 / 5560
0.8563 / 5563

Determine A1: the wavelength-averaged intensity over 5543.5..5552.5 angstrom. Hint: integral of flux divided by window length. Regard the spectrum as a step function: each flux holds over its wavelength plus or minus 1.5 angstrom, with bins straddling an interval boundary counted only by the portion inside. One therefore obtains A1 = 0.872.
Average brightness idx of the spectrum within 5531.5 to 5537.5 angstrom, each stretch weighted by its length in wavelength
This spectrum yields 0.85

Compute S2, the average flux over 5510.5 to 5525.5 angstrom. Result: 0.852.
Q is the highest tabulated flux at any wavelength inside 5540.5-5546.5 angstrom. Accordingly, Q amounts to 0.8689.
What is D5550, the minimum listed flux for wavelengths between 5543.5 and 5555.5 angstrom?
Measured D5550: 0.868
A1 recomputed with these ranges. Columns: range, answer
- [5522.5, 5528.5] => 0.862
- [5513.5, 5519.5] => 0.836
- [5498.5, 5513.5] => 0.854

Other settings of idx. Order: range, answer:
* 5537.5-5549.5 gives 0.864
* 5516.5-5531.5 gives 0.846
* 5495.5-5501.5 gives 0.87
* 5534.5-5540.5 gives 0.859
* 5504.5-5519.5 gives 0.846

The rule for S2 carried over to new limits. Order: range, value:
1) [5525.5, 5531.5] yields 0.831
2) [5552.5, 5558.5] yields 0.87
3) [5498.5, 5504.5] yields 0.857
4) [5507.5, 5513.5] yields 0.856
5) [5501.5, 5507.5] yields 0.846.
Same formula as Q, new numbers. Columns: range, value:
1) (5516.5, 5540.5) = 0.8712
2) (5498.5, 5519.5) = 0.8664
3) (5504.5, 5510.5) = 0.854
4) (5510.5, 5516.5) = 0.8585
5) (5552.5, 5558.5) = 0.878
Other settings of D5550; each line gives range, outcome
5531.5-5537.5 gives 0.8364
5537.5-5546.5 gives 0.8542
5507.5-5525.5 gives 0.835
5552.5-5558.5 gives 0.8621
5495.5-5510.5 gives 0.8433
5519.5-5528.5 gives 0.852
